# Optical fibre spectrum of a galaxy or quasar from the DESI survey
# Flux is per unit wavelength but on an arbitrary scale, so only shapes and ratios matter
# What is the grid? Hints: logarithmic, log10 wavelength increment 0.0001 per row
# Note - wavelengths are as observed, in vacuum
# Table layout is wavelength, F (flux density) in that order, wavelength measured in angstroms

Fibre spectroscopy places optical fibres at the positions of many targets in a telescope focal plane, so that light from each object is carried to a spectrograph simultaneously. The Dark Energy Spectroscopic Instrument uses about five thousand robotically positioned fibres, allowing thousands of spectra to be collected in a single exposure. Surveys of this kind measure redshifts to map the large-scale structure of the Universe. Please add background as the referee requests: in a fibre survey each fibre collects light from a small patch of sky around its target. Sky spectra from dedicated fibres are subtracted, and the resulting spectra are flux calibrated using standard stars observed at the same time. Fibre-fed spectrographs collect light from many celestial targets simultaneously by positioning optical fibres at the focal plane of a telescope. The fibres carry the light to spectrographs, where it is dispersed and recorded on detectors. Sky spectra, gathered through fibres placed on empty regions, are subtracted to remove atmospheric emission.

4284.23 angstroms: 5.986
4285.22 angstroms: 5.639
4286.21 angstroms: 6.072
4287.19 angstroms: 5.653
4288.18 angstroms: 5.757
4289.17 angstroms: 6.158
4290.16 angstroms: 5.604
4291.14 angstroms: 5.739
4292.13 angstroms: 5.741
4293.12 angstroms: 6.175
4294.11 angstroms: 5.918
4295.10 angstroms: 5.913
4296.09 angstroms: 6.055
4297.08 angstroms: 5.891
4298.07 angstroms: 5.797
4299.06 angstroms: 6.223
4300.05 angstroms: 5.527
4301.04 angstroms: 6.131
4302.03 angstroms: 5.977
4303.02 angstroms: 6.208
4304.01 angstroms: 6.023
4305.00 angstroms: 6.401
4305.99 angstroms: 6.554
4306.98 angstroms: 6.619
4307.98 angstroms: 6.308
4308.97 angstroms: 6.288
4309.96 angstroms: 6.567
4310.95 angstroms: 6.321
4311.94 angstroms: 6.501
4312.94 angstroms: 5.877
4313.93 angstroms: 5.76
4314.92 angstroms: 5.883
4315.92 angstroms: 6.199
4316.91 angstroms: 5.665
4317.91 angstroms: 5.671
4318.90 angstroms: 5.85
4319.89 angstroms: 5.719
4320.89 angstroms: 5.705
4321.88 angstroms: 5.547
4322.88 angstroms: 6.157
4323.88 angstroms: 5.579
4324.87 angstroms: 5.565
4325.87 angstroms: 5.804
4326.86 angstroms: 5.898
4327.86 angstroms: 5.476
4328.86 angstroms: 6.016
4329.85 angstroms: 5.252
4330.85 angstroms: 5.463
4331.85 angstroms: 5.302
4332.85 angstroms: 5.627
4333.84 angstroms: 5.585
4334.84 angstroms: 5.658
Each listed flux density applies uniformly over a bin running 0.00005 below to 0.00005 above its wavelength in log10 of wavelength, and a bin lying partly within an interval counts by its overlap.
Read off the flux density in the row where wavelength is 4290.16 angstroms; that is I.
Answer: 5.604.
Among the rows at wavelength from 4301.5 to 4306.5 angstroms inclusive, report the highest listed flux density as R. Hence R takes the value 6.554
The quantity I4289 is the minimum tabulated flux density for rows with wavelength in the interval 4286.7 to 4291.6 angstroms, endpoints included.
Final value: 5.604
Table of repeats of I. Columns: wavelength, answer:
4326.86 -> 5.898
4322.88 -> 6.157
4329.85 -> 5.252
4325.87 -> 5.804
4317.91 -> 5.671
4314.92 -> 5.883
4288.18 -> 5.757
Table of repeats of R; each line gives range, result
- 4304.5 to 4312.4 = 6.619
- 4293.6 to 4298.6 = 6.055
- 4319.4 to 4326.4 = 6.157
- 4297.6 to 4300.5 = 6.223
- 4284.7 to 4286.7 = 6.072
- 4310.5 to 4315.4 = 6.501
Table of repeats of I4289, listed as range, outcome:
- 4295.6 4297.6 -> 5.891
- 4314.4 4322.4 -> 5.547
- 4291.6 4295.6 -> 5.741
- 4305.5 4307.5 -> 6.554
